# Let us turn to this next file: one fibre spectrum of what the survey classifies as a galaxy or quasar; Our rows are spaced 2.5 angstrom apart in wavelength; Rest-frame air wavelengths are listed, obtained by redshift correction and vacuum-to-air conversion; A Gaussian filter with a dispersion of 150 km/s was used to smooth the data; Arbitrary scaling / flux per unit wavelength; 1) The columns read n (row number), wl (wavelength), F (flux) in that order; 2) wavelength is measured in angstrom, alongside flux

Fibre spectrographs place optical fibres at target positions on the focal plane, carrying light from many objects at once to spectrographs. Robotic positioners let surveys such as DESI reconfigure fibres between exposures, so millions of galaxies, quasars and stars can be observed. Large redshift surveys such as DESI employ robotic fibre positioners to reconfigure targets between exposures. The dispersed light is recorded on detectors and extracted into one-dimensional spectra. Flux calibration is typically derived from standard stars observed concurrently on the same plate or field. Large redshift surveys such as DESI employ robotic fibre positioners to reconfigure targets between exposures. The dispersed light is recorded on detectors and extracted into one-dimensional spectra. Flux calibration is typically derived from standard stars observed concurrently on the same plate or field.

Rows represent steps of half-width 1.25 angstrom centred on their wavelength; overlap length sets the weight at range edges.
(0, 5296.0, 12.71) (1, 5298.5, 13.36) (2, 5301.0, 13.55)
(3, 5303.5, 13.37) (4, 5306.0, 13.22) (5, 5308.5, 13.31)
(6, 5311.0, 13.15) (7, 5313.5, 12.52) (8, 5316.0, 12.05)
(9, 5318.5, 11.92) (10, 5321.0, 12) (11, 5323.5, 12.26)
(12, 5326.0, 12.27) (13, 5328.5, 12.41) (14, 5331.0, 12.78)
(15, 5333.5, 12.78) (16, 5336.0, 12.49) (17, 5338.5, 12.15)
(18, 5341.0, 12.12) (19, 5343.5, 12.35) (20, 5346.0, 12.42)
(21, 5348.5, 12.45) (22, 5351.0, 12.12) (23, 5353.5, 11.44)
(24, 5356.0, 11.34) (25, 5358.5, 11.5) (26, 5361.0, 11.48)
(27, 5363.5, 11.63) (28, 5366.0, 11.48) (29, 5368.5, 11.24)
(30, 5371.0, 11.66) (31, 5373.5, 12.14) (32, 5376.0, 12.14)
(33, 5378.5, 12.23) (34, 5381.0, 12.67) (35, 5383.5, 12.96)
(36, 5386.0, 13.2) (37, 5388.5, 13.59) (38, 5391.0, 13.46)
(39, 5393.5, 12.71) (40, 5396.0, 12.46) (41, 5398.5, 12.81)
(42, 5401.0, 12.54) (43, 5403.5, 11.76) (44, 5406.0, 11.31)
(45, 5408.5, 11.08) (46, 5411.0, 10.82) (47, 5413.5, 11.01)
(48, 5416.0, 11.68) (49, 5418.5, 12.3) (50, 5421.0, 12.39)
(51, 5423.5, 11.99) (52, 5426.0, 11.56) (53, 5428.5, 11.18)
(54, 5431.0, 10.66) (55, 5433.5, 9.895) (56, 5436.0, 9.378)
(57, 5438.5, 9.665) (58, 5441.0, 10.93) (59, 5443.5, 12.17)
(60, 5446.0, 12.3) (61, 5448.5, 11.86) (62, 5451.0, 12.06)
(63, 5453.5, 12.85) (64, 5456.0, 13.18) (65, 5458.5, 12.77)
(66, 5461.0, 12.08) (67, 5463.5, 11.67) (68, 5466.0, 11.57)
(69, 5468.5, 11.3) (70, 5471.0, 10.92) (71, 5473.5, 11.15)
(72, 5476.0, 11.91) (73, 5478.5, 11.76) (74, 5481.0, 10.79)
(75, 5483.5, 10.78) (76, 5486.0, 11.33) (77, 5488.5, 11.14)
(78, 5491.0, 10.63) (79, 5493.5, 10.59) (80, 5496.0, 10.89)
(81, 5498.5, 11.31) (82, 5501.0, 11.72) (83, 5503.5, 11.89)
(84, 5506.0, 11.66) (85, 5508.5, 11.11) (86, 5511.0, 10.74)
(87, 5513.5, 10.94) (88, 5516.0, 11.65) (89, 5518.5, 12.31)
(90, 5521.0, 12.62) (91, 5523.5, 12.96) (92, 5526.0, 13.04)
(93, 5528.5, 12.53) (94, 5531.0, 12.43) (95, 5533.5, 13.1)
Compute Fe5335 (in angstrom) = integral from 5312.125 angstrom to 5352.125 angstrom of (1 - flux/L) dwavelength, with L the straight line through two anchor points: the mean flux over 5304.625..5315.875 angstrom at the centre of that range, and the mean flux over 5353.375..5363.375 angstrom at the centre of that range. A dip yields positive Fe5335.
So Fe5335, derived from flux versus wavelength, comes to -0.2 angstrom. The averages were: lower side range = 13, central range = 12.3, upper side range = 11.5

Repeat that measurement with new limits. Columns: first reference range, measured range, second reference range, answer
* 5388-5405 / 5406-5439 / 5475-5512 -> 3.27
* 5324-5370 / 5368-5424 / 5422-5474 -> -2.03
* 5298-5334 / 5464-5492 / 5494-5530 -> 1.70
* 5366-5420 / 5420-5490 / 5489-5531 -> 2.57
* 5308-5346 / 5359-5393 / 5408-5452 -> -1.21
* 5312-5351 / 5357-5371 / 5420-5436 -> 0.51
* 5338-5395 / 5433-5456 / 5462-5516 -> 0.40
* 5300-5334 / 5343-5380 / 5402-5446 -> 0.69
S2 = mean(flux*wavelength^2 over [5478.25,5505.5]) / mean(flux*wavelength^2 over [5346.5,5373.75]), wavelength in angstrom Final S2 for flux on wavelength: 1.00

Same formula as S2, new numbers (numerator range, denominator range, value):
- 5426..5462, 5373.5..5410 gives 0.94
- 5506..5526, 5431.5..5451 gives 1.11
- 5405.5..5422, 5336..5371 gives 0.99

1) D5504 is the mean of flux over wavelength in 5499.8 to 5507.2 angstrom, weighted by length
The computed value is 11.8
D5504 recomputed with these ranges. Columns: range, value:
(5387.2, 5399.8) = 13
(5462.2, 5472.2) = 11.4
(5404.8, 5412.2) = 11.1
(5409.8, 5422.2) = 11.6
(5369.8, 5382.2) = 12.2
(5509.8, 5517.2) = 11.1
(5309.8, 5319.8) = 12.4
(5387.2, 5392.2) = 13.5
